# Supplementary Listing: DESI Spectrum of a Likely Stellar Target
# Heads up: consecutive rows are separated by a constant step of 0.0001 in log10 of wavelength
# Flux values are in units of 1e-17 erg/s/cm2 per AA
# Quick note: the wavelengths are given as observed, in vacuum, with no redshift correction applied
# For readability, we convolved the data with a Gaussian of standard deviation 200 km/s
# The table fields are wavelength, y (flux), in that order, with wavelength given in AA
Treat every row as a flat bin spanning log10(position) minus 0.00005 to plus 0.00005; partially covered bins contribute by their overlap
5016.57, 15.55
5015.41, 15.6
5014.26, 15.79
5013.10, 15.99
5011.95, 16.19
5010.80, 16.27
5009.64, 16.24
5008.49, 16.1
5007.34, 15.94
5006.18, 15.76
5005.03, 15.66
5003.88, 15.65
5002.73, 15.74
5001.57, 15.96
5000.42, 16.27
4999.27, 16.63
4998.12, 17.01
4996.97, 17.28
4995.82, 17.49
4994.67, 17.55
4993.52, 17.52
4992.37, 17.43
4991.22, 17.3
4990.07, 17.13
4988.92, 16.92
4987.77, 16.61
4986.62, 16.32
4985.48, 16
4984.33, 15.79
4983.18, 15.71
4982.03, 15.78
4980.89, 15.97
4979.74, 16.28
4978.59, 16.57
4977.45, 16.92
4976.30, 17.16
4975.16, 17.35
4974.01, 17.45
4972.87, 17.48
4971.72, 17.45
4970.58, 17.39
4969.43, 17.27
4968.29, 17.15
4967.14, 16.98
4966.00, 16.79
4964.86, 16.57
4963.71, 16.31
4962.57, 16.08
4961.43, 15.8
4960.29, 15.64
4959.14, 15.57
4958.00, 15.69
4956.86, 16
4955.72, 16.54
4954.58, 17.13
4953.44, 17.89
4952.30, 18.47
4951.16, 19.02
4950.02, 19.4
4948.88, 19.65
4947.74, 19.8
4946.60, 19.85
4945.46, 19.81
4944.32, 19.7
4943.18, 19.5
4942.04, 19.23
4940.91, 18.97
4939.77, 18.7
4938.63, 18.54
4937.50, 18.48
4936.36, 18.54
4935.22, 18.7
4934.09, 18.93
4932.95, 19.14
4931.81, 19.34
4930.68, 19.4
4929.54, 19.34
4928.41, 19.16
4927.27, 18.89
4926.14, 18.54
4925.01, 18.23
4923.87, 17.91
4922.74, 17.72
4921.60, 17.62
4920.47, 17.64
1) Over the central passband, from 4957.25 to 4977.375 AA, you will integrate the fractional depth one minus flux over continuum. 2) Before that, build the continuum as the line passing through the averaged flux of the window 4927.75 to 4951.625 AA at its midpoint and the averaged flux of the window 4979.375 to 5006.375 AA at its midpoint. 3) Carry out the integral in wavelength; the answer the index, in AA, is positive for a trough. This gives 1.2 AA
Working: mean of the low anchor 19.2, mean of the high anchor 16.5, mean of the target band 16.7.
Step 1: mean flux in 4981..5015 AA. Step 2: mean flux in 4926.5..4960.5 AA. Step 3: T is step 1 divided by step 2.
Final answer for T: 0.89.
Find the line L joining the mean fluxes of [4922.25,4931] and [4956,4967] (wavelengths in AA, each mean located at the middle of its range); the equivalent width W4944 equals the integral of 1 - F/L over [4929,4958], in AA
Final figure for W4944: -2.2 AA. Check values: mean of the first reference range 18.6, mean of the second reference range 16.1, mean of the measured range 18.7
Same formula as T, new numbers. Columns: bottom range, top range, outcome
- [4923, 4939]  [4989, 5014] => 0.88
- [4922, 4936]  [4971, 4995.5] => 0.90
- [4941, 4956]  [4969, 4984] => 0.89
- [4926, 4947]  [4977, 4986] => 0.84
